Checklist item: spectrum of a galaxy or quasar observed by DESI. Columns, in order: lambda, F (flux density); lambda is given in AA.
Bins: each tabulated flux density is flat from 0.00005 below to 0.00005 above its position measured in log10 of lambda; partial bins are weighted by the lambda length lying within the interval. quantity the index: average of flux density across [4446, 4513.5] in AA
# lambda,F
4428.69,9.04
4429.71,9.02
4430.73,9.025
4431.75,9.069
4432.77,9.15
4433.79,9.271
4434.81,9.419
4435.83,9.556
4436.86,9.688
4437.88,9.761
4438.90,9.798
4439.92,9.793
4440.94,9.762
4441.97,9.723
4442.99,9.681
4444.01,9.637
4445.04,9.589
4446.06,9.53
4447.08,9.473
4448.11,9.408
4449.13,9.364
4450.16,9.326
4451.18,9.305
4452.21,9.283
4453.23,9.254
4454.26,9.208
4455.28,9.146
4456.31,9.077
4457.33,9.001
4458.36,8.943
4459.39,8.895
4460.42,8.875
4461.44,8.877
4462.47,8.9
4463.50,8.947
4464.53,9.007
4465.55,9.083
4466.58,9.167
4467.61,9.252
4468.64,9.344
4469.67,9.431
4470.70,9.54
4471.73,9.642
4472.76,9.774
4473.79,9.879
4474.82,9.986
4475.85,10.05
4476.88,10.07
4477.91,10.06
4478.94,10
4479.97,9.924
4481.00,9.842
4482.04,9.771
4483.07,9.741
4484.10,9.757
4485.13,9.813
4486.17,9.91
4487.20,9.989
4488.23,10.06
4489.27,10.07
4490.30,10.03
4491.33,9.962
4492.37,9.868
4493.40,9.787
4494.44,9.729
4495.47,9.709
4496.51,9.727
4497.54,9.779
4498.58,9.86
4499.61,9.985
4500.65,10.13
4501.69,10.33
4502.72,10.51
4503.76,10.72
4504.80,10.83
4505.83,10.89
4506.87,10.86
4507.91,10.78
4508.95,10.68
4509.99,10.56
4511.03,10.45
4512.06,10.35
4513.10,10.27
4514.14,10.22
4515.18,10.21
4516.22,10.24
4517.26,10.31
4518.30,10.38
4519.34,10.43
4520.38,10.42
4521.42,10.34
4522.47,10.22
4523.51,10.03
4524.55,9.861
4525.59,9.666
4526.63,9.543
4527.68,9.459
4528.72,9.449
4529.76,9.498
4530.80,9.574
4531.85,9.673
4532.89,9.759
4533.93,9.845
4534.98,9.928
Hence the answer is 9.76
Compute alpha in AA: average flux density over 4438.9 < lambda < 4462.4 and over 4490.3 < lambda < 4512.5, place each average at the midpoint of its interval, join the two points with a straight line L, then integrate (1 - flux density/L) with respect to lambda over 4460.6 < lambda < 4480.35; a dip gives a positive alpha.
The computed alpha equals 0.4 AA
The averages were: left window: 9.33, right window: 10.3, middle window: 9.51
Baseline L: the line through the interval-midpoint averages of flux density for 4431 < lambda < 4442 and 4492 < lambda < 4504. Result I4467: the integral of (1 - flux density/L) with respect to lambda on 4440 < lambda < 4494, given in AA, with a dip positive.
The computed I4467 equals 1.2 AA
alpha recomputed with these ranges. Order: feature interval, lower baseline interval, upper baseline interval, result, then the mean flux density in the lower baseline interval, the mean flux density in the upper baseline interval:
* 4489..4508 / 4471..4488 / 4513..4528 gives -0.4 AA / 9.89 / 10.1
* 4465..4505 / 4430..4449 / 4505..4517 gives 1.1 AA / 9.51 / 10.5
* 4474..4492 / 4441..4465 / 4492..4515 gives -0.2 AA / 9.24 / 10.3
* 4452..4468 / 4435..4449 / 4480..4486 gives 1.1 AA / 9.63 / 9.79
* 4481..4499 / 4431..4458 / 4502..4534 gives 0.1 AA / 9.43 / 10.2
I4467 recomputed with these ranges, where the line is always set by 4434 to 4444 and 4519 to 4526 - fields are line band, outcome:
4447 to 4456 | 0.4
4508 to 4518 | -0.3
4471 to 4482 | 0.0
